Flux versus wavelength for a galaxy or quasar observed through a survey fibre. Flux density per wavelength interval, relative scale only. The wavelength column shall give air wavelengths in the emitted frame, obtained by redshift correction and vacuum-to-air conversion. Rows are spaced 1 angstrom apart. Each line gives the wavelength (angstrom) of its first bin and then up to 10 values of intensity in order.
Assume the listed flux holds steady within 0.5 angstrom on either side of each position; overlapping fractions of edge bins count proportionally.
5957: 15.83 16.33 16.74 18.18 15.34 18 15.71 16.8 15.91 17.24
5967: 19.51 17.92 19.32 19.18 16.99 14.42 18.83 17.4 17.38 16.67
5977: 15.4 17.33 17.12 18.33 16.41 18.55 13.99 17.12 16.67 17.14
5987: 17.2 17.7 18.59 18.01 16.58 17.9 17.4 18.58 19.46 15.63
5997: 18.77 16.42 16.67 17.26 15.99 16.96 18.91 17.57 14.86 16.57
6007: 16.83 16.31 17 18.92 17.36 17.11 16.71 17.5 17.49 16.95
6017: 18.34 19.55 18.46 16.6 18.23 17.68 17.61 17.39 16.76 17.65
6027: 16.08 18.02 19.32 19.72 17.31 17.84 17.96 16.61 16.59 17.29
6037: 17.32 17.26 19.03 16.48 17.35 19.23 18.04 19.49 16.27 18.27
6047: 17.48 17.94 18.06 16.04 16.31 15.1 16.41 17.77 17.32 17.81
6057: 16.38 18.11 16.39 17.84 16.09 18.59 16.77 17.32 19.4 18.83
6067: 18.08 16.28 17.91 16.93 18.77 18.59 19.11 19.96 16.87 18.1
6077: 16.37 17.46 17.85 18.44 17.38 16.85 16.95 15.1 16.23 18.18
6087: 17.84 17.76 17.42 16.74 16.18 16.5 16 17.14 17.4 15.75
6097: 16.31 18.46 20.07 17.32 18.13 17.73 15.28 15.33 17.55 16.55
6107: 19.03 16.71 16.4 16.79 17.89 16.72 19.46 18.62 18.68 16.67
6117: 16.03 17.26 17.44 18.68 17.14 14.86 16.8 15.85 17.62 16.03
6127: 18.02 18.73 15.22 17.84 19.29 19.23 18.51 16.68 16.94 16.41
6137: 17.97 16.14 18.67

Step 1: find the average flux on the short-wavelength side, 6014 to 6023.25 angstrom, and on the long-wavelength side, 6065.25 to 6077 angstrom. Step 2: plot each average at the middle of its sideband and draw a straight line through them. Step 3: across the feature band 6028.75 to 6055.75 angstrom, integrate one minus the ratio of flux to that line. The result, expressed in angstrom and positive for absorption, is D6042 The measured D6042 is 0.6 angstrom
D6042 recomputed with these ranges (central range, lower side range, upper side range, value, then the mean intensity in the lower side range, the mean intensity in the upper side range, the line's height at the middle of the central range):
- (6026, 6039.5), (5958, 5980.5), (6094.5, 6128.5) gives -0.36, 17.2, 17.3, 17.3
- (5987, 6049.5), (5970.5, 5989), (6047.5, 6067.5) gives -1.52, 17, 17.3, 17.1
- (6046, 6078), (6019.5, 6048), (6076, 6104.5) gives -0.26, 17.7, 17.1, 17.4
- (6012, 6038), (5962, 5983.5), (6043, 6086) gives -0.41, 17.2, 17.5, 17.3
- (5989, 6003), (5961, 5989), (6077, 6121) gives -0.21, 17.2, 17.3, 17.2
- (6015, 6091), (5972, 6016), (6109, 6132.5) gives -1.19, 17.2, 17.4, 17.3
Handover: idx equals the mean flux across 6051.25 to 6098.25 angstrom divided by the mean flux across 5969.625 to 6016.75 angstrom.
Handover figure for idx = 1.0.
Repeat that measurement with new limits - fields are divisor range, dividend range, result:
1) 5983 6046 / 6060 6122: 1.00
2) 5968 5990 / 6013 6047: 1.03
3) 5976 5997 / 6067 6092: 1.01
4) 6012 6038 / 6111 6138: 0.99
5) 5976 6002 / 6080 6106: 0.99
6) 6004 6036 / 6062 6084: 1.02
